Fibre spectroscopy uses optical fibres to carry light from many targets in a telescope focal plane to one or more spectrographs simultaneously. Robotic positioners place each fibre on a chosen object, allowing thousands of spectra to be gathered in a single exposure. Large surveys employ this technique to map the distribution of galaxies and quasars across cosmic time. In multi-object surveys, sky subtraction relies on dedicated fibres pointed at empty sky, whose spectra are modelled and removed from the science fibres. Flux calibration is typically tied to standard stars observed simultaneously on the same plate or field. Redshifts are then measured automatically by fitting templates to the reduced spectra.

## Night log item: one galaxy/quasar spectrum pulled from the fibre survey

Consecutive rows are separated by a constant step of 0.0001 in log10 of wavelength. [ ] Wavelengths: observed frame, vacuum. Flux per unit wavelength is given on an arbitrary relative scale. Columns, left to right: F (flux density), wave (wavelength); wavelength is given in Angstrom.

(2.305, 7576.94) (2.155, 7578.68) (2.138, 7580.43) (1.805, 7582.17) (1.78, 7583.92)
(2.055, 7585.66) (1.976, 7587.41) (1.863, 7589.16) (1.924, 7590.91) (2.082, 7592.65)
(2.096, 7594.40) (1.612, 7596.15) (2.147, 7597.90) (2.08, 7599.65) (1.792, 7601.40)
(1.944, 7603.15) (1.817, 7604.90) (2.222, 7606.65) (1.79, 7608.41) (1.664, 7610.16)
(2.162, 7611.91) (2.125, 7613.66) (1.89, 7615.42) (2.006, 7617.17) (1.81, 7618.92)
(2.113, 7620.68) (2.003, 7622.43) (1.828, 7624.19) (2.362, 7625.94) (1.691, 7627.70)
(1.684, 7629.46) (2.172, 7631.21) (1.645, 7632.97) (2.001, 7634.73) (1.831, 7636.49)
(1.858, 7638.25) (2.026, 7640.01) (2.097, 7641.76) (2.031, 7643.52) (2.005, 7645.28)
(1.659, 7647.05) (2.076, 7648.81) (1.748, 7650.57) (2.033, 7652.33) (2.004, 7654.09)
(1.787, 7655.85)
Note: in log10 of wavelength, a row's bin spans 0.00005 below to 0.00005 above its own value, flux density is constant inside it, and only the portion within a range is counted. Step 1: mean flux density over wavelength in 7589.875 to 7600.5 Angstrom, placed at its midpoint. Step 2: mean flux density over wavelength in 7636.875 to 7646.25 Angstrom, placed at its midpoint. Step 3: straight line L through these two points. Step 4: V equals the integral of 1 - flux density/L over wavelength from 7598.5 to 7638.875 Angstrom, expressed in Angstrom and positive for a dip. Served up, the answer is 1.1 Angstrom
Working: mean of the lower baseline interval 1.99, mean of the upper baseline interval 1.99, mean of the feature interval 1.94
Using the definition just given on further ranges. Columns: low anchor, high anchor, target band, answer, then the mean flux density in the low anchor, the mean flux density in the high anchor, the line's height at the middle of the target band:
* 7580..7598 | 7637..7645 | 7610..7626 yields -0.17 Angstrom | 1.94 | 2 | 1.97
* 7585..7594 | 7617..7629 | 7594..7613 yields 0.36 Angstrom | 1.98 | 1.96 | 1.97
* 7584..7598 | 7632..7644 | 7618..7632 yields -0.18 Angstrom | 1.95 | 1.93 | 1.93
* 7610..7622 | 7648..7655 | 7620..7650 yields 0.50 Angstrom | 1.99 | 1.97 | 1.98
